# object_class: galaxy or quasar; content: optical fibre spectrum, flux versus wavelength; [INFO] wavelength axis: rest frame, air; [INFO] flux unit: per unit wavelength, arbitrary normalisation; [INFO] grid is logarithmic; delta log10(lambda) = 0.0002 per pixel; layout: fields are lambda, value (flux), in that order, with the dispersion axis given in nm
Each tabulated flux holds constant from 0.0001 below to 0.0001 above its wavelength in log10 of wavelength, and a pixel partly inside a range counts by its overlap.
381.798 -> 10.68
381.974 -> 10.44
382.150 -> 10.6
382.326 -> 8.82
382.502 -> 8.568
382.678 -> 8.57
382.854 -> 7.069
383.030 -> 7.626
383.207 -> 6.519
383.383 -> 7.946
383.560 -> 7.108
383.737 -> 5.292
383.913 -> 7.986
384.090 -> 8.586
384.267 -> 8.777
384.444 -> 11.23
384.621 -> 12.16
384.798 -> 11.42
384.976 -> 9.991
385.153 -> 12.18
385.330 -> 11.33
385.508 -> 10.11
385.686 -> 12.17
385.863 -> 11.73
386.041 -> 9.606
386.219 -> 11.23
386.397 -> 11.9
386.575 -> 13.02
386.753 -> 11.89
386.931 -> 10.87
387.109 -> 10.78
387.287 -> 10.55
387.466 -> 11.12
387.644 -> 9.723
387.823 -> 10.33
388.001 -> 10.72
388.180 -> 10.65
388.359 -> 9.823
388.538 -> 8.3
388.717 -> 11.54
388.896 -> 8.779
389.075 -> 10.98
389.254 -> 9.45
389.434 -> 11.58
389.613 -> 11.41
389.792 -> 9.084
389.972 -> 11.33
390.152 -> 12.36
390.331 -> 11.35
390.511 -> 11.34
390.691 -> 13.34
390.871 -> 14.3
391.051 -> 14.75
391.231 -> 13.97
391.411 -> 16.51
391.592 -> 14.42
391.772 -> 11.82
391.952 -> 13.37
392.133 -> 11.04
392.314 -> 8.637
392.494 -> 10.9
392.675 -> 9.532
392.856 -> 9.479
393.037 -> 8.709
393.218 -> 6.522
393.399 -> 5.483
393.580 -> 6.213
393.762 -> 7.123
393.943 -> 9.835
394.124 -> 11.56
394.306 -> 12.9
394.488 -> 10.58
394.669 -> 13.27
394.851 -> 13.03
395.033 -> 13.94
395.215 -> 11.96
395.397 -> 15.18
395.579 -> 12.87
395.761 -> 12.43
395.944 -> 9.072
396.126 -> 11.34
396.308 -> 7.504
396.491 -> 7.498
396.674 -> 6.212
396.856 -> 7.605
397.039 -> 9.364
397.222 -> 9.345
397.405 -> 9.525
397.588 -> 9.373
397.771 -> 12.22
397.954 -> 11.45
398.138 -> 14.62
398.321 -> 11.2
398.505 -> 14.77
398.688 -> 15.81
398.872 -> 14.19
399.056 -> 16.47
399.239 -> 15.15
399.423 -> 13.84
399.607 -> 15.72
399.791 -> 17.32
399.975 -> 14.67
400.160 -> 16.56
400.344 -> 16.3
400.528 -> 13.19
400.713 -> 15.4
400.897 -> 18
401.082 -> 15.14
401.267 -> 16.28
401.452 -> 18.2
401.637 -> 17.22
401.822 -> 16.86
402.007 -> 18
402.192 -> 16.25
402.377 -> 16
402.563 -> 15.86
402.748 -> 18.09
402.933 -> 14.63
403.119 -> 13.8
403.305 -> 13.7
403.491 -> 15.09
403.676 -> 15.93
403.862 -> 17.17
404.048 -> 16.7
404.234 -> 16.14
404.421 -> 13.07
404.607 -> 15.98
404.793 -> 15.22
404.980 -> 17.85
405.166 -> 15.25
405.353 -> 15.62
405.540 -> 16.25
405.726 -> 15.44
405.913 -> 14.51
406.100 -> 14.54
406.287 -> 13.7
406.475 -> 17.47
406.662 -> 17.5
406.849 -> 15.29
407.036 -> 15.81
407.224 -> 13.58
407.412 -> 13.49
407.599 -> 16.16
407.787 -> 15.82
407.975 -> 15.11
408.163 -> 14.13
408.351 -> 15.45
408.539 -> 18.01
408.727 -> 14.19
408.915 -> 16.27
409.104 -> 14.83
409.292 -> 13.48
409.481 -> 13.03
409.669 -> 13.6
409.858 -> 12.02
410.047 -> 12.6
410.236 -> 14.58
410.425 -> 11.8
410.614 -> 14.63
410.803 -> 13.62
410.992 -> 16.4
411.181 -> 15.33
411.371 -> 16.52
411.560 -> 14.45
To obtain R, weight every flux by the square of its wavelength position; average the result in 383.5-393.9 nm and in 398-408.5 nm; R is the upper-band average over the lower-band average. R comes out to 1.6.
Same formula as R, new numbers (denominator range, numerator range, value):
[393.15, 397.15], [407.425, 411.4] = 1.55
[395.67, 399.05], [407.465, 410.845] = 1.40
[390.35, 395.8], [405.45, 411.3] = 1.39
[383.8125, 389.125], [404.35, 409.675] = 1.59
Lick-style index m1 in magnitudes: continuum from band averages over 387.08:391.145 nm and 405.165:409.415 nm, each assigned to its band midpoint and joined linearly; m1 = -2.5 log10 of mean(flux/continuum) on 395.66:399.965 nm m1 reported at 0.11 mag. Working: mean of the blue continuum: 11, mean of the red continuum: 15.3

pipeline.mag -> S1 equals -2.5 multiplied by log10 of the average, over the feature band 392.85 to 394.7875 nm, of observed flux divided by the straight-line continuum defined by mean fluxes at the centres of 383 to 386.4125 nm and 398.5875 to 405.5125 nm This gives 0.36 mag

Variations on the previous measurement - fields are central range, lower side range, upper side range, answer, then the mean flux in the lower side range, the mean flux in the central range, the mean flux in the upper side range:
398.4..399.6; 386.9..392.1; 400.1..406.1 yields -0.03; 11.5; 15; 15.9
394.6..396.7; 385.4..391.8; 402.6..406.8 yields 0.17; 11.5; 11.3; 15.6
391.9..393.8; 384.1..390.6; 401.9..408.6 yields 0.36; 10.8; 8.77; 15.6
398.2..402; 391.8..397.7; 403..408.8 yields -0.23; 10.1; 15.7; 15.4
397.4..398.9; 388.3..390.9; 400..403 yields 0.17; 10.9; 12.7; 16.4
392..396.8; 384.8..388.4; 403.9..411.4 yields 0.23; 11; 10.1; 15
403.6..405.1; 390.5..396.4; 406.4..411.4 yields -0.16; 11.3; 16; 14.8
